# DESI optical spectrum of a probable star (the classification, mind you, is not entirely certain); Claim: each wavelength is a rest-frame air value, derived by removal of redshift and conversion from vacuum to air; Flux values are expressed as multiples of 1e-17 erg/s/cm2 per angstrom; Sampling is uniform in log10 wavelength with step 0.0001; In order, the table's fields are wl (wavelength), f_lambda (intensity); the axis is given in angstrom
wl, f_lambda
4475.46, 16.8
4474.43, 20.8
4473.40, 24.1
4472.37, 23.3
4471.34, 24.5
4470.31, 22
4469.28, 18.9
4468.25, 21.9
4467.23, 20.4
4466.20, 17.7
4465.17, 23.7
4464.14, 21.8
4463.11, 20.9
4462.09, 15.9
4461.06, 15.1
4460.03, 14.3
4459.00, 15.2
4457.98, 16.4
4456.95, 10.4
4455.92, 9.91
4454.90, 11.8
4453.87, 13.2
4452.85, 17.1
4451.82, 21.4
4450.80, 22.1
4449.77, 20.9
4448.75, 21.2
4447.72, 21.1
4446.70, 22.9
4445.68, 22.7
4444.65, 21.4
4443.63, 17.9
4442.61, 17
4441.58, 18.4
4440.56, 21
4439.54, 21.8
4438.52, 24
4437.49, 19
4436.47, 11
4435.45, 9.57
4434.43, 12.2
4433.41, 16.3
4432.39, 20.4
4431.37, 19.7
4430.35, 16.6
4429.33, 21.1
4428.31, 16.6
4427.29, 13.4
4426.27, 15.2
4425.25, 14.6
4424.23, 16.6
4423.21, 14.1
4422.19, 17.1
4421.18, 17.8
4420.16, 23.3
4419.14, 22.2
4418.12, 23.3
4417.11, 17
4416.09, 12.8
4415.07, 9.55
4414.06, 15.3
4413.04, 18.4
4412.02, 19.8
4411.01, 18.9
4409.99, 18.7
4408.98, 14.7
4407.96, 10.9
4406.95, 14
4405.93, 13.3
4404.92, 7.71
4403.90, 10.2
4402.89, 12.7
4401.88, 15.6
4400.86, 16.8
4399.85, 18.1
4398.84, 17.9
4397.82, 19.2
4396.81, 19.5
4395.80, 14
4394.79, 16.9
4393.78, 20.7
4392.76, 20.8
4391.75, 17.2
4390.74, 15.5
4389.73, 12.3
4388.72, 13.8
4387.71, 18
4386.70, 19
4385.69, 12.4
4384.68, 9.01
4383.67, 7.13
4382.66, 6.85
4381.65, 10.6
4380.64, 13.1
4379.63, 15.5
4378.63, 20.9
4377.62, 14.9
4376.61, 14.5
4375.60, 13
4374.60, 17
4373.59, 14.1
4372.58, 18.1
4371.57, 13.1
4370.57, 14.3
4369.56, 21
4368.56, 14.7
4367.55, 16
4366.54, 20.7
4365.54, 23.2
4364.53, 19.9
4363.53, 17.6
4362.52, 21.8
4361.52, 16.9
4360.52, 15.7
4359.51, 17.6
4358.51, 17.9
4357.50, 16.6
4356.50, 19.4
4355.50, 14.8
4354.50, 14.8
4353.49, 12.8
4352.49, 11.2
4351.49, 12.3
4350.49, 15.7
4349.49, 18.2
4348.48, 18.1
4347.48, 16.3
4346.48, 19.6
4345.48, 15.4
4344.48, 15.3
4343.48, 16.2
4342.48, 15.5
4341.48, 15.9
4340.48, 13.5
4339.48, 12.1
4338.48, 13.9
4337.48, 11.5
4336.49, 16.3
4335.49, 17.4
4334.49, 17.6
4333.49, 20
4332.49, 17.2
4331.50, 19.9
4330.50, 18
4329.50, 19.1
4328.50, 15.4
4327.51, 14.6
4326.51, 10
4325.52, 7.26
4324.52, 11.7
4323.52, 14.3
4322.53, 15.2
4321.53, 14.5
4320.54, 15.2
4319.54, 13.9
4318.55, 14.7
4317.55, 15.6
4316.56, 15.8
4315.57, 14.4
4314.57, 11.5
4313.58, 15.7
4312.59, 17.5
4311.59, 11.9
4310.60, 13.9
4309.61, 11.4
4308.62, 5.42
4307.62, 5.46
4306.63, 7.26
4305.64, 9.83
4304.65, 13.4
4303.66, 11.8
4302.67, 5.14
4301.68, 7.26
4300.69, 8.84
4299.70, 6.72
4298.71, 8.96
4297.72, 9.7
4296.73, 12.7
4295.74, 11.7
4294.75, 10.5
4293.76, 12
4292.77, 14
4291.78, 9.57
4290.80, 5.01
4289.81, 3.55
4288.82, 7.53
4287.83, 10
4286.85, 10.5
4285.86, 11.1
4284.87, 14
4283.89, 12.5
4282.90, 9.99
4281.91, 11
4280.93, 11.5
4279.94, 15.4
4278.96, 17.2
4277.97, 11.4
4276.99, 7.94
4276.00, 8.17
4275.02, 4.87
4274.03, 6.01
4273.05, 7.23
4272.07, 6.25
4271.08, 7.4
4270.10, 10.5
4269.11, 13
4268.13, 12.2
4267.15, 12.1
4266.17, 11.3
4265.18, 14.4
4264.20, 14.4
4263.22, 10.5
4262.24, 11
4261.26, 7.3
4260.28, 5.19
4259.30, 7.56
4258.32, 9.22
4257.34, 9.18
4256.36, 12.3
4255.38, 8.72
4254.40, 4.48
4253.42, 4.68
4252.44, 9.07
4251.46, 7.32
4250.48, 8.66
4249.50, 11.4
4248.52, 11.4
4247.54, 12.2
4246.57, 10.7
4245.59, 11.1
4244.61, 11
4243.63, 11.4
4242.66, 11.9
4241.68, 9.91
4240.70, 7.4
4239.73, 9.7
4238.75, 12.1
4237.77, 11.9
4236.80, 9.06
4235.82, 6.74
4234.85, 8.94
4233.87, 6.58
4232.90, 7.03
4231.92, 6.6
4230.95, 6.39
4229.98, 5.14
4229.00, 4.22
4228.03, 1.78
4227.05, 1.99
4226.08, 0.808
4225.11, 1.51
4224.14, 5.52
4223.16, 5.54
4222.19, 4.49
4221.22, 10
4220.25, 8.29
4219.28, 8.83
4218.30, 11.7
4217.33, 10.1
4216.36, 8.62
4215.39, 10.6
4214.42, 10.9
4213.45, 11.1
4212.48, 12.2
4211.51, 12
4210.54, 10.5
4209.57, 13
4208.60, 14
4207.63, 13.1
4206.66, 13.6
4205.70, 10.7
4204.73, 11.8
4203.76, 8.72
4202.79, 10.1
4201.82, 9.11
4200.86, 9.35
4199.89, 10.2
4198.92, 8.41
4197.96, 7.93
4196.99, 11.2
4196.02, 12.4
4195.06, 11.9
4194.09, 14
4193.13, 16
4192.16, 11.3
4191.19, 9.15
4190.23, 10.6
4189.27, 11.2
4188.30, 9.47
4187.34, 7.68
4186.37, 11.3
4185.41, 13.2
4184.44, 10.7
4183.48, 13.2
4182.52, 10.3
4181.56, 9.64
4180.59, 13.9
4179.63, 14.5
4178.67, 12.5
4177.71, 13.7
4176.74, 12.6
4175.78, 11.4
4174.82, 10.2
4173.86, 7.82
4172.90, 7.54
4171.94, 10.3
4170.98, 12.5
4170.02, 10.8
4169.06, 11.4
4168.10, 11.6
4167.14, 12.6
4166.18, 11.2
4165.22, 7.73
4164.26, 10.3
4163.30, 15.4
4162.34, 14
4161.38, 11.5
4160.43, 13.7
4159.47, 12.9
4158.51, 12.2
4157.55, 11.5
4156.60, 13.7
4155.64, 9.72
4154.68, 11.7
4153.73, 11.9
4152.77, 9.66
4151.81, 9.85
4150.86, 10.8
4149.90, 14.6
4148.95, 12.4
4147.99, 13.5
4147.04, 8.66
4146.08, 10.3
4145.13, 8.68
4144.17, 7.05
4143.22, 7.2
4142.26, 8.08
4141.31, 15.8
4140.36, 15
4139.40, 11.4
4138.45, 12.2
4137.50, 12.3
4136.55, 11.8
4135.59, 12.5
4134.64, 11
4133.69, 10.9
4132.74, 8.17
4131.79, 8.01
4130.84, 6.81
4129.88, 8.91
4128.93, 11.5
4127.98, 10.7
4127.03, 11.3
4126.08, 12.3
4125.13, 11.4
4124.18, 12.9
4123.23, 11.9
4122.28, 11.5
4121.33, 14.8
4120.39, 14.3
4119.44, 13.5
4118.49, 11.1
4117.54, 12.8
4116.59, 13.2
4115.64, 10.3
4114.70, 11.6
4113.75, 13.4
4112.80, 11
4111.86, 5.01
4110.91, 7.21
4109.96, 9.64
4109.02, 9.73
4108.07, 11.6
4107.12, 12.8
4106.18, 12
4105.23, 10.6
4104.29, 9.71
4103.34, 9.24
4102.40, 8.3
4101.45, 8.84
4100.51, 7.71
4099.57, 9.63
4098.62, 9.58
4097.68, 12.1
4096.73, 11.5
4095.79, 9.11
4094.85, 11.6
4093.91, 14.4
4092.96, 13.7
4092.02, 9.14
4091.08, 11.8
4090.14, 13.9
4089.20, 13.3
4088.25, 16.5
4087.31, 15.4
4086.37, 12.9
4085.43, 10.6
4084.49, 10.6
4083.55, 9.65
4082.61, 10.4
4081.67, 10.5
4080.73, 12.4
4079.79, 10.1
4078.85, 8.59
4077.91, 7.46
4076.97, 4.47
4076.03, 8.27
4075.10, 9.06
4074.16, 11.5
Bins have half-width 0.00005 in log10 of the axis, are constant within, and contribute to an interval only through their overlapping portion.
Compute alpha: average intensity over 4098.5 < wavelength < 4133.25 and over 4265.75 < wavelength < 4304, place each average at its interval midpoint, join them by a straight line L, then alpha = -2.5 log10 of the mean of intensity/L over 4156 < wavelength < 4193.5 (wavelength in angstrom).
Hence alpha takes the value -0.12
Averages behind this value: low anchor 10.6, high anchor 9.9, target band 11.5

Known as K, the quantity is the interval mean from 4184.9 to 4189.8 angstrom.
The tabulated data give 10.6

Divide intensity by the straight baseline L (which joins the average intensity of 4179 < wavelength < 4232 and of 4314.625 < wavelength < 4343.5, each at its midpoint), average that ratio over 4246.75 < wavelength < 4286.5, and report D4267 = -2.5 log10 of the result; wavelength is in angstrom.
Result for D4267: 0.23 mag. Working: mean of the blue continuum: 9.67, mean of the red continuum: 15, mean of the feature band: 10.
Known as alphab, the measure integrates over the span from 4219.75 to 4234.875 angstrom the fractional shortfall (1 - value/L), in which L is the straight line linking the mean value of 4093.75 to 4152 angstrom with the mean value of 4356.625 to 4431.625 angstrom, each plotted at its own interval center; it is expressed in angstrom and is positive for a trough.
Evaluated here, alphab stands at 9.0 angstrom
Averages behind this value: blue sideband 10.9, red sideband 16.2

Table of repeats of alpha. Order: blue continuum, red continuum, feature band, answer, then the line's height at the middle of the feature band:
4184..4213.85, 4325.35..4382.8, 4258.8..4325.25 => 0.287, 14.1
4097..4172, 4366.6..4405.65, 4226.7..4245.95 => 0.496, 12.7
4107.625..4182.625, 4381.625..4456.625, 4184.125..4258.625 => 0.326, 12.7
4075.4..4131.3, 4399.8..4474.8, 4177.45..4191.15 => 0.097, 12.5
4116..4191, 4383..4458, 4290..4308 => 0.453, 14.2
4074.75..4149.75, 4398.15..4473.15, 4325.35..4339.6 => -0.019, 15.4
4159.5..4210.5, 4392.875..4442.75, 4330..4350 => -0.105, 14.9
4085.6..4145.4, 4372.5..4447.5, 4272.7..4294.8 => 0.366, 14.1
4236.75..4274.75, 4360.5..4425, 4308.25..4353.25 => -0.126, 13.2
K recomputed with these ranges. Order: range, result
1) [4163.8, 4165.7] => 8.99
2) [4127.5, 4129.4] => 11.1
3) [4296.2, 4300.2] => 9.53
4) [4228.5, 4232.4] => 5.58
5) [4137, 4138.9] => 12.3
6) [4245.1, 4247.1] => 11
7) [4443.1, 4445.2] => 19.7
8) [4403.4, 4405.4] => 8.94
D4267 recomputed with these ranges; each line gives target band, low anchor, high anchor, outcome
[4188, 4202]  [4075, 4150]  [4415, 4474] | 0.17 mag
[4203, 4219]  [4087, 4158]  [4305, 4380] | 0.13 mag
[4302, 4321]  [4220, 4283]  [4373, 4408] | -0.06 mag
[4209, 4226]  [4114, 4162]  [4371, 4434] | 0.38 mag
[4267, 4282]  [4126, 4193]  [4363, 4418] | 0.31 mag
